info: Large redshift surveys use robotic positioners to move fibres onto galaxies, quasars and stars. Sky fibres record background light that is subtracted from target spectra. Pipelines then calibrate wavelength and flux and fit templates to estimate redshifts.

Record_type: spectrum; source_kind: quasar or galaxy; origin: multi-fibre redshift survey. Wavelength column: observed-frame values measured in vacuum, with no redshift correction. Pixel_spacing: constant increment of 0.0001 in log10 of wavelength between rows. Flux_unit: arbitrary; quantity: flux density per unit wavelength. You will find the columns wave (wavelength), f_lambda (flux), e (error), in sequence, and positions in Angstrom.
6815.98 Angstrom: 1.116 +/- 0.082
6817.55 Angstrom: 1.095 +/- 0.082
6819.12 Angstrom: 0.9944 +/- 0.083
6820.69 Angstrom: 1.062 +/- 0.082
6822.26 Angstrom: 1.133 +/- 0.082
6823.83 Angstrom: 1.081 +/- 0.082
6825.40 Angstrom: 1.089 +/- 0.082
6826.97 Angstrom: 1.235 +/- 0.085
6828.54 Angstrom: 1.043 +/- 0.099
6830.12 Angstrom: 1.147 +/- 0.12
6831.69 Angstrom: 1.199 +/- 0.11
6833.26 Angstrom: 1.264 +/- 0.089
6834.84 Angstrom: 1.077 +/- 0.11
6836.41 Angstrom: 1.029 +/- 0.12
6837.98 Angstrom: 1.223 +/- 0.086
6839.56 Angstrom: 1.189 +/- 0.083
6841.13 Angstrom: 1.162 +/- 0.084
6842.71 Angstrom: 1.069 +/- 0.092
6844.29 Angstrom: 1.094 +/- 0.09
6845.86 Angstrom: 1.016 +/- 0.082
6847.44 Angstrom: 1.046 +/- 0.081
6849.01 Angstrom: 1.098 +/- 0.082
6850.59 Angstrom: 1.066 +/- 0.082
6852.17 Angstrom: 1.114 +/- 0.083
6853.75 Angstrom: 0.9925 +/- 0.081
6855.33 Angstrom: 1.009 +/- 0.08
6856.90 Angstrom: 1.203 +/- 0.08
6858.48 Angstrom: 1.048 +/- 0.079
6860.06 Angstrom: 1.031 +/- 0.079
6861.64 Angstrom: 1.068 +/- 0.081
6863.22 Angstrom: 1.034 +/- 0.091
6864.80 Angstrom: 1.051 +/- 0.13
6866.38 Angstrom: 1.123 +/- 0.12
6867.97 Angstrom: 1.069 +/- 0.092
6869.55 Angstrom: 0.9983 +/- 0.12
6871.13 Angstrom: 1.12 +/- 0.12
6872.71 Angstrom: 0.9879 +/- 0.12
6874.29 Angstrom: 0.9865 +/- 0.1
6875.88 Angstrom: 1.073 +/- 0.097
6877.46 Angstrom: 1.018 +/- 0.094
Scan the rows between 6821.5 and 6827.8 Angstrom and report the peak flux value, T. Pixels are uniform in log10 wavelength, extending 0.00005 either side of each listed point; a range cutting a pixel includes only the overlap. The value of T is 1.235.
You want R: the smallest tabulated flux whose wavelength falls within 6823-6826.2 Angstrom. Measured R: 1.081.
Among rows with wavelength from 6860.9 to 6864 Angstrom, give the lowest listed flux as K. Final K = 1.034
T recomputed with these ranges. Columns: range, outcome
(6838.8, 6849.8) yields 1.189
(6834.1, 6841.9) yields 1.223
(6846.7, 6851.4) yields 1.098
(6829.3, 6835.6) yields 1.264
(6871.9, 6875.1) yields 0.9879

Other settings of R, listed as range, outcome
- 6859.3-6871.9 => 0.9983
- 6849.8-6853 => 1.066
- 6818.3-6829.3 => 0.9944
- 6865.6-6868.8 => 1.069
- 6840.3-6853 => 1.016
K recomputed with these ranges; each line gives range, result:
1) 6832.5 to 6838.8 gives 1.029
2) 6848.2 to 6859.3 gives 0.9925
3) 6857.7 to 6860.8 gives 1.031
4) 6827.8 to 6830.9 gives 1.043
